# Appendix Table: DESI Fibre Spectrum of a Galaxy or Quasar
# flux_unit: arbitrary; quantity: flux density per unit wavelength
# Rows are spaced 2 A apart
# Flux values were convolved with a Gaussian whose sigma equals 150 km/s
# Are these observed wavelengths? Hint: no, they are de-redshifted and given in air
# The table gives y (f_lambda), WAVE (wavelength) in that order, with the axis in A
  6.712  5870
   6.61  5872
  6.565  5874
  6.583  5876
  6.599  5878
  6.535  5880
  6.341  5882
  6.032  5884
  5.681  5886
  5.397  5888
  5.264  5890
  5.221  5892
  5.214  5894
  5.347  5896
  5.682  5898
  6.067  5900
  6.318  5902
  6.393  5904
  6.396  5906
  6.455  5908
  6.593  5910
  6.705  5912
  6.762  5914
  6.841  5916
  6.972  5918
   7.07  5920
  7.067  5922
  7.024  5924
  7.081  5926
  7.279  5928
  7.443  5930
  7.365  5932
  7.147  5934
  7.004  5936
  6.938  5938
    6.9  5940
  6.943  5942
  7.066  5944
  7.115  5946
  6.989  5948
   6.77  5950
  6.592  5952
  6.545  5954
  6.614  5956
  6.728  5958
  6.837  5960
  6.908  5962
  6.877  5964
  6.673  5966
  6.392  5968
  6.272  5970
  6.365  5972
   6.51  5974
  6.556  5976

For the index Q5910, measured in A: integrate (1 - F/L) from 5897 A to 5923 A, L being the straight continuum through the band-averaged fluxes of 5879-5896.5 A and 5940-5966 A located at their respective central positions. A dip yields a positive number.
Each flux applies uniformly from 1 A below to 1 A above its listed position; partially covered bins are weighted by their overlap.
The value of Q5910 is -2.1 A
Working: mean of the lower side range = 5.68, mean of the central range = 6.56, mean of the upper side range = 6.83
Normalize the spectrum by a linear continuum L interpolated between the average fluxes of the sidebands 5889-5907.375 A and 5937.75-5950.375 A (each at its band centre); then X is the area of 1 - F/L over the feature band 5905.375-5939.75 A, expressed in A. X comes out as -2.9 A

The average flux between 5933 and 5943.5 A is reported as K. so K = 6.99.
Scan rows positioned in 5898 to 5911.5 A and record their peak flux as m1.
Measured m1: 6.593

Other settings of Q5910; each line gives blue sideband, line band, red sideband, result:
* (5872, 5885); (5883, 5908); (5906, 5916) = 2.93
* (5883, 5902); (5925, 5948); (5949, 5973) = -3.15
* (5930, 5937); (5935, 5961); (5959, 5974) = 0.36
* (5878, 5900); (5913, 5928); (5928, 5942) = -0.68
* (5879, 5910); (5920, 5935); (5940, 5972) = -1.96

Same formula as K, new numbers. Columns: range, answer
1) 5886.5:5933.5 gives 6.43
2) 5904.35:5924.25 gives 6.77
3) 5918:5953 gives 7.04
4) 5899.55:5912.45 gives 6.42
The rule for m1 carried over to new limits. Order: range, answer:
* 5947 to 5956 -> 6.989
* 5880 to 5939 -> 7.443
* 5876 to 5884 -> 6.599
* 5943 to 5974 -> 7.115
